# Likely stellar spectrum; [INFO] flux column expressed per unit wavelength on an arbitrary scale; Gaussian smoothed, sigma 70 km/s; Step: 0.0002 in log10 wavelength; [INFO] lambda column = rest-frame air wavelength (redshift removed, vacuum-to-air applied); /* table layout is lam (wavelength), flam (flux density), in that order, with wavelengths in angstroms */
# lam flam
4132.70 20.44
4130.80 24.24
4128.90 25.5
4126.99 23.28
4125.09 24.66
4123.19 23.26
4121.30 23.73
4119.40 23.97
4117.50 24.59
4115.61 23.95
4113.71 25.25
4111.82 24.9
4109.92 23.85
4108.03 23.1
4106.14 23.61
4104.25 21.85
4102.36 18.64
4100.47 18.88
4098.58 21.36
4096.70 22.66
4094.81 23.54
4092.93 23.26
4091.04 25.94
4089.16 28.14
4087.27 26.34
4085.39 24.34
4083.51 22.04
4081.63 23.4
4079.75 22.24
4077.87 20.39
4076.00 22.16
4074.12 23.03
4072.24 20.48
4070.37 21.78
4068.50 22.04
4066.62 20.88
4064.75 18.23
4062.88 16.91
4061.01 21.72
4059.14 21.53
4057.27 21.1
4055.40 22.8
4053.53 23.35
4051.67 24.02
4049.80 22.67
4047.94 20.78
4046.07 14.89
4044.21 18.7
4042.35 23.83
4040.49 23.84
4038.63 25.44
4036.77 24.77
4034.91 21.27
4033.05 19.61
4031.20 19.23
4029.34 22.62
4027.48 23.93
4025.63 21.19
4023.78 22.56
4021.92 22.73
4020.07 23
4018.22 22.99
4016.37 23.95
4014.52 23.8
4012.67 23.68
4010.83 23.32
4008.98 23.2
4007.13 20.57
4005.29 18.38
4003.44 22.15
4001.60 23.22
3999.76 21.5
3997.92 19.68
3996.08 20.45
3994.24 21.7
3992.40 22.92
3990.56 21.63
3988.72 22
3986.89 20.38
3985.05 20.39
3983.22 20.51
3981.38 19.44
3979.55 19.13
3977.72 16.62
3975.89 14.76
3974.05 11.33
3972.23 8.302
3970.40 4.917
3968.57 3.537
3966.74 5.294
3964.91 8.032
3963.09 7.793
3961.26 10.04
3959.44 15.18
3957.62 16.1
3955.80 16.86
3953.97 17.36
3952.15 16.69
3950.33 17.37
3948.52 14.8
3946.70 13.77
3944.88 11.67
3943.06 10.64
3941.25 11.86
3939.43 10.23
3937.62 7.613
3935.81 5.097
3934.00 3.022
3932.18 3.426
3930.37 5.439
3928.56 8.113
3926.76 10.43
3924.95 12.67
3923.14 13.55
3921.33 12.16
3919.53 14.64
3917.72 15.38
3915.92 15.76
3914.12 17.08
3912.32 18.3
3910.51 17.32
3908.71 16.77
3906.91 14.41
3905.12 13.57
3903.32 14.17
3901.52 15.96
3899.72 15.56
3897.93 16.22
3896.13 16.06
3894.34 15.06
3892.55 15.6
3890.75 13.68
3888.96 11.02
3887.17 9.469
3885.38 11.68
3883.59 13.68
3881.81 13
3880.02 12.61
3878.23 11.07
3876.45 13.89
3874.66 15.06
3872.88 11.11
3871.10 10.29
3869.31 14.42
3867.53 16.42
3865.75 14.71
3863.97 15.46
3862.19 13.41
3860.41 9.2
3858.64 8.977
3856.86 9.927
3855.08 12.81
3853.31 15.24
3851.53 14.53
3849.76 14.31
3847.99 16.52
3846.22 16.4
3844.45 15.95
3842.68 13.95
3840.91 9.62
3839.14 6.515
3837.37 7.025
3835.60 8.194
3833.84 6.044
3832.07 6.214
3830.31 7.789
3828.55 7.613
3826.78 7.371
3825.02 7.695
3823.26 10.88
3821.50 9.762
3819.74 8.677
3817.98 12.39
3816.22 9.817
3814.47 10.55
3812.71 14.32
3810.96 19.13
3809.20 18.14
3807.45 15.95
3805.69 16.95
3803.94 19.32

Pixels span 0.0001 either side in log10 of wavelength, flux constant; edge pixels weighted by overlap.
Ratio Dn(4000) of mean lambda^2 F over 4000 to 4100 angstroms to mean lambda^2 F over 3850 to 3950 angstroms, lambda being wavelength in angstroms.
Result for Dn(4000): 1.89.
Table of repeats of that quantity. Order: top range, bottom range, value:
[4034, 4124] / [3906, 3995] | 1.77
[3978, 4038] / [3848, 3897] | 1.77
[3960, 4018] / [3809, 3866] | 1.67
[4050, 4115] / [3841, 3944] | 1.93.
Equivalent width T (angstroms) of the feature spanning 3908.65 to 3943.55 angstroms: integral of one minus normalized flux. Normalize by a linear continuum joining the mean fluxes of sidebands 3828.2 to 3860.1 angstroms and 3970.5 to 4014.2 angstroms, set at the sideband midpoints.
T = 9.43 angstroms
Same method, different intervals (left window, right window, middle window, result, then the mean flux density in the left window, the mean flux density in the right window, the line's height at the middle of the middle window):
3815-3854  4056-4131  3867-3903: -1.8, 10.6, 22.8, 12.9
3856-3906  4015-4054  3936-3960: 5.1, 13.3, 22.2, 17.1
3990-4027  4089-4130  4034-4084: 2.6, 22.2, 23.5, 22.8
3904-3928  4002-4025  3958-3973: 8.4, 14.7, 22.5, 18.7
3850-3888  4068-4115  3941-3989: 9.4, 12.7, 22.9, 17.1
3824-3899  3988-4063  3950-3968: 5.1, 12.1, 21.9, 17.9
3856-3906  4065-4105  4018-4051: -2.8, 13.3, 22.5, 20.2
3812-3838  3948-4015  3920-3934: 5.0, 8.94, 17.1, 14.3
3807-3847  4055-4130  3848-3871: -2.0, 10.8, 22.7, 12.3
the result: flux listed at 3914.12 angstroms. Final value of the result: 17.08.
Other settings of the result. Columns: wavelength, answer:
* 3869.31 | 14.42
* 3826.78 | 7.371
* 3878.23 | 11.07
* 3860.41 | 9.2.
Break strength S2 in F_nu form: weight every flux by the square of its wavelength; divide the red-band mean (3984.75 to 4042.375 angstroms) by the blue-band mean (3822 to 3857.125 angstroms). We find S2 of 2.25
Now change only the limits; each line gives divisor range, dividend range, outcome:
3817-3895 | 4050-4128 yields 2.18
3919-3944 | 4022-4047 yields 2.51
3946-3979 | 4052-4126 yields 1.98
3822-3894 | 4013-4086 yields 2.05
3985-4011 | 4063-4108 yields 1.09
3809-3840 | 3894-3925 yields 1.65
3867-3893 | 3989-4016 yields 1.83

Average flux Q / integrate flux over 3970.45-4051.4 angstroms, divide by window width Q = 20.7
